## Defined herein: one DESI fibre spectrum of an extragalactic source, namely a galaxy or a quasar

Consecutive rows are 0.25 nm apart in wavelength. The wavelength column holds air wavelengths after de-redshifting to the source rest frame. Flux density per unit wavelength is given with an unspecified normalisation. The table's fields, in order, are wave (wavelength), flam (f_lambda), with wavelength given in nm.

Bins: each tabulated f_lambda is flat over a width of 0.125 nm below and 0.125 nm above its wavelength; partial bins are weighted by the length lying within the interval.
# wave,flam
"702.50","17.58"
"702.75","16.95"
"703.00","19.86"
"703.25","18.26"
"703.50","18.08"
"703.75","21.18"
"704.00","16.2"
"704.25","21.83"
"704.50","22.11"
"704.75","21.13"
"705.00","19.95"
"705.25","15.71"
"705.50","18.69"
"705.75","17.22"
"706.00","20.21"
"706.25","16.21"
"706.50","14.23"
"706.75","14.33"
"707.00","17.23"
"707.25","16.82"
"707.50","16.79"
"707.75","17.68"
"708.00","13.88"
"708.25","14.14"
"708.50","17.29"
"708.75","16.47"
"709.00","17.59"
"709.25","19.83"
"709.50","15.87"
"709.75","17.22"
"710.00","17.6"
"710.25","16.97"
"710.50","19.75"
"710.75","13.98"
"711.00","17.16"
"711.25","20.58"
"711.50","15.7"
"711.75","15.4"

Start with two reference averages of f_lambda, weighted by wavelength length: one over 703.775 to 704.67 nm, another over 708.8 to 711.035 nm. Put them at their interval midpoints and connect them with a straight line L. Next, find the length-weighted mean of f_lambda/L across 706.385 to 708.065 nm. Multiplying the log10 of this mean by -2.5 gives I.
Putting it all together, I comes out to 0.17 mag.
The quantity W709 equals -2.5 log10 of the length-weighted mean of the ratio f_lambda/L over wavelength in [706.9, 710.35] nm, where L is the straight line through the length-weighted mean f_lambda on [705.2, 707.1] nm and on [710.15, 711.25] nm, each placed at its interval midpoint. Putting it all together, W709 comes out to 0.02 mag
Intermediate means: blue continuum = 16.8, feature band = 16.8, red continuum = 17.4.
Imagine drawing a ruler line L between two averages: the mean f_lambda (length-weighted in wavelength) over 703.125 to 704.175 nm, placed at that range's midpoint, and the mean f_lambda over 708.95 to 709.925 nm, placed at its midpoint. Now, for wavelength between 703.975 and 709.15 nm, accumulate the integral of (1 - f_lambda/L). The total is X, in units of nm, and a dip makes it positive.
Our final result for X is 0.192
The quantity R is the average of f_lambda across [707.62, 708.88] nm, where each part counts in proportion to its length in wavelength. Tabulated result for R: 15.9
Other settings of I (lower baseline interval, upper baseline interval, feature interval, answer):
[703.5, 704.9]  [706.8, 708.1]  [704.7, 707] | 0.06 mag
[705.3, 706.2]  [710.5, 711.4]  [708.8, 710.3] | 0.02 mag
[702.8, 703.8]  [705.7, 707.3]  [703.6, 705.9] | -0.08 mag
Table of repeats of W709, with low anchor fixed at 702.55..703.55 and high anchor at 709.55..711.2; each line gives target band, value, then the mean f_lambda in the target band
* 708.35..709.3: -0.01 mag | 17.5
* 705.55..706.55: 0.03 mag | 17.3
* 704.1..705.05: -0.18 mag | 21.2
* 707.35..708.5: 0.11 mag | 15.8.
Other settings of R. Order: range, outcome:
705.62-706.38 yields 17.9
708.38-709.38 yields 17.8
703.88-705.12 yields 20.3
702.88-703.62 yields 18.7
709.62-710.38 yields 17.3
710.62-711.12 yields 15.6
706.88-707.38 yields 17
